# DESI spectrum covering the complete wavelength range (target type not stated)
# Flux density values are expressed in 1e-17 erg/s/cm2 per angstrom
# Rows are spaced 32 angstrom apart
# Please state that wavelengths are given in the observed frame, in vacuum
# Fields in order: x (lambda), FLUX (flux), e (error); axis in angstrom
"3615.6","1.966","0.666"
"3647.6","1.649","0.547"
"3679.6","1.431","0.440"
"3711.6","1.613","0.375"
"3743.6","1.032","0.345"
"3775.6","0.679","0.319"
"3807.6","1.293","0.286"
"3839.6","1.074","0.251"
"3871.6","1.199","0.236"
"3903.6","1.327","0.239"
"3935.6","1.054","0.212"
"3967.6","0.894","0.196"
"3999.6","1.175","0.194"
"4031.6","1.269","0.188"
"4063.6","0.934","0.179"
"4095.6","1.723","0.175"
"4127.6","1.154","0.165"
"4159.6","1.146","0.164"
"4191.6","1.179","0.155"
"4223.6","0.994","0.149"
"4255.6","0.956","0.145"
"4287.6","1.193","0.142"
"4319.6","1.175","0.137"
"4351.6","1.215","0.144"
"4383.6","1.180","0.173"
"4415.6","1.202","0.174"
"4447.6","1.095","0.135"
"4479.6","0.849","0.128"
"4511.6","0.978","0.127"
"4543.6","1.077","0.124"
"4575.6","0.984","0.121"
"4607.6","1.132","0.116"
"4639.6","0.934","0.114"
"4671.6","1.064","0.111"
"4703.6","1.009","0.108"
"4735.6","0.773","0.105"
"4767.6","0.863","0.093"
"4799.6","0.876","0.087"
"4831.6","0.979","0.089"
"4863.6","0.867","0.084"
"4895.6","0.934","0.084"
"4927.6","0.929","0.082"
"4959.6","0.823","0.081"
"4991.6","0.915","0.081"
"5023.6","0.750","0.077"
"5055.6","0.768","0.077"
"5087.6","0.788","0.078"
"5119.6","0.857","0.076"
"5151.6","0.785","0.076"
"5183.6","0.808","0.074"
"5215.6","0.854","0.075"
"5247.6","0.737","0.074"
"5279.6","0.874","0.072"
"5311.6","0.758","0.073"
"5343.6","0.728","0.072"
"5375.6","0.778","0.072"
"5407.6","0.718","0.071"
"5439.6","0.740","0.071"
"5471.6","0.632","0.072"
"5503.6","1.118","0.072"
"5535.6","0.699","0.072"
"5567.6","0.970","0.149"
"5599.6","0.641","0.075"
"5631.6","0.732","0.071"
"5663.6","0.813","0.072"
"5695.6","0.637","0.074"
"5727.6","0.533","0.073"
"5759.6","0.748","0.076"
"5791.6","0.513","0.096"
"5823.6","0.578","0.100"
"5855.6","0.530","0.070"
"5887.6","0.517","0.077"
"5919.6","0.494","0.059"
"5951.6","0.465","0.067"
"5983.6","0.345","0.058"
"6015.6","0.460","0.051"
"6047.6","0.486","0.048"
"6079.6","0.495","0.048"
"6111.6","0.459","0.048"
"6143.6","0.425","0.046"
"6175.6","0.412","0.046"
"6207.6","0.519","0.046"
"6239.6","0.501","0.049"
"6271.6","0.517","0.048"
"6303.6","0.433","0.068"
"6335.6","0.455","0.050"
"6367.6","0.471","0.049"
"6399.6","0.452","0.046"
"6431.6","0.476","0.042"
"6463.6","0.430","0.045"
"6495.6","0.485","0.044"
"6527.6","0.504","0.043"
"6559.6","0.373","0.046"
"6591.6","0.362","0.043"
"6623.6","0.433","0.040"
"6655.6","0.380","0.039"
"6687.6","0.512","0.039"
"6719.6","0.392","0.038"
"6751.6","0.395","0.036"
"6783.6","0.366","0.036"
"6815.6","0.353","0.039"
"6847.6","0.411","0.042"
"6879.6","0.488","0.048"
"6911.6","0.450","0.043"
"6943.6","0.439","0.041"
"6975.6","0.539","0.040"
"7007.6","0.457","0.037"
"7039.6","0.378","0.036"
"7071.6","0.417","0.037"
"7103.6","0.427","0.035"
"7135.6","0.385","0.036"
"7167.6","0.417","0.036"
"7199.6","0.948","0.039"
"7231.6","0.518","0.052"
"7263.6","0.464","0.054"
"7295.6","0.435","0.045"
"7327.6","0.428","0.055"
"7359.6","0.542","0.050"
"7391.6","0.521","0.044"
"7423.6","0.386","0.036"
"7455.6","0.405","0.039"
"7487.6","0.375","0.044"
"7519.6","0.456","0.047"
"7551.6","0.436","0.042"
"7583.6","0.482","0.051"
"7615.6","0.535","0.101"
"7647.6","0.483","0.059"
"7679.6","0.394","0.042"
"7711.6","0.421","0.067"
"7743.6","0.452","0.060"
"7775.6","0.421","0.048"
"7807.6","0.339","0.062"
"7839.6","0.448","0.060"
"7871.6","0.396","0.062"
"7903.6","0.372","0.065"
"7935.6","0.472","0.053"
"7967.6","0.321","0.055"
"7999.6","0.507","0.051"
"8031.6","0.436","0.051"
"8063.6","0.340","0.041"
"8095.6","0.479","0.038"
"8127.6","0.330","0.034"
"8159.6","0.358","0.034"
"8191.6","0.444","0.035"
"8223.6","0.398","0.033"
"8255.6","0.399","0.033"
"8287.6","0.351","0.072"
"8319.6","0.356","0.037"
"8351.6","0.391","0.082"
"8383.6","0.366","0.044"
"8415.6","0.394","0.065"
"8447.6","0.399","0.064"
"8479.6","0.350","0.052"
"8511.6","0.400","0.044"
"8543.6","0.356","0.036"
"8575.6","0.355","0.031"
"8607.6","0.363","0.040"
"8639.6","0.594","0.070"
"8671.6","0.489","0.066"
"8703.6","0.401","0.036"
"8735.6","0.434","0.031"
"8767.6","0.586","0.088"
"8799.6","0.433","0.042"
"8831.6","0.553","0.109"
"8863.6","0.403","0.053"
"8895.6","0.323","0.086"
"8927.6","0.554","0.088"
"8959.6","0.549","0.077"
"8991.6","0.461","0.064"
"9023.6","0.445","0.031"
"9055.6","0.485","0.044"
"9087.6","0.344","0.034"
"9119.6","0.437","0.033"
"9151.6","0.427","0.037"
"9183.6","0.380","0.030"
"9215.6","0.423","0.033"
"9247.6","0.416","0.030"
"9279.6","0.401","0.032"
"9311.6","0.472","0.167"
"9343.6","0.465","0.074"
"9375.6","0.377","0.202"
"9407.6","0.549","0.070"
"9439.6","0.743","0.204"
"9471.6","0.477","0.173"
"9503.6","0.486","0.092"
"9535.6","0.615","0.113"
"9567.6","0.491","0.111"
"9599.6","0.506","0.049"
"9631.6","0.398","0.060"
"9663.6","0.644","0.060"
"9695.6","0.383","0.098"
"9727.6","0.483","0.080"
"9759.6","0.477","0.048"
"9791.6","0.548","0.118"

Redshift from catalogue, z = 0.10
